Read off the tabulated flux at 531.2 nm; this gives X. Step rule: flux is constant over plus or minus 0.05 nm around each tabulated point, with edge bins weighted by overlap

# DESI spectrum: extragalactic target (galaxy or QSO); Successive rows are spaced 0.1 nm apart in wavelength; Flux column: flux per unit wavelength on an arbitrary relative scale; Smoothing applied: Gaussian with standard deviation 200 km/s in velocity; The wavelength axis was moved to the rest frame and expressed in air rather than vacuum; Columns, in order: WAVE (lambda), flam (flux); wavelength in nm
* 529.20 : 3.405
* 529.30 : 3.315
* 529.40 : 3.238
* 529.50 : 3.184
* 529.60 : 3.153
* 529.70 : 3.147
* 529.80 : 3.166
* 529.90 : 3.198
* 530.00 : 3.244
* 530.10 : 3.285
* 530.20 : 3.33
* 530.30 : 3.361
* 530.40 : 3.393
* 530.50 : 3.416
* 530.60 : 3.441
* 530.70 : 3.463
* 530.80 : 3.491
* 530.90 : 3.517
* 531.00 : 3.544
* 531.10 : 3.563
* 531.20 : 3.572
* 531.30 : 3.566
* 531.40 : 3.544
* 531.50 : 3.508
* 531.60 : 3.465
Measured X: 3.572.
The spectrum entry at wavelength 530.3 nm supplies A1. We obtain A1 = 3.361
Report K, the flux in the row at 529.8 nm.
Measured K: 3.166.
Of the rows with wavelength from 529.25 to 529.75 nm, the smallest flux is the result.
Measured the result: 3.147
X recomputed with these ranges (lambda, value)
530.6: 3.441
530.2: 3.33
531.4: 3.544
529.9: 3.198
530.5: 3.416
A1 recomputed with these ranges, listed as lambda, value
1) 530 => 3.244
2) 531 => 3.544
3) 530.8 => 3.491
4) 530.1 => 3.285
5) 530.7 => 3.463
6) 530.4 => 3.393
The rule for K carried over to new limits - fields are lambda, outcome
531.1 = 3.563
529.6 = 3.153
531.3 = 3.566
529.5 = 3.184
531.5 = 3.508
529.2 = 3.405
